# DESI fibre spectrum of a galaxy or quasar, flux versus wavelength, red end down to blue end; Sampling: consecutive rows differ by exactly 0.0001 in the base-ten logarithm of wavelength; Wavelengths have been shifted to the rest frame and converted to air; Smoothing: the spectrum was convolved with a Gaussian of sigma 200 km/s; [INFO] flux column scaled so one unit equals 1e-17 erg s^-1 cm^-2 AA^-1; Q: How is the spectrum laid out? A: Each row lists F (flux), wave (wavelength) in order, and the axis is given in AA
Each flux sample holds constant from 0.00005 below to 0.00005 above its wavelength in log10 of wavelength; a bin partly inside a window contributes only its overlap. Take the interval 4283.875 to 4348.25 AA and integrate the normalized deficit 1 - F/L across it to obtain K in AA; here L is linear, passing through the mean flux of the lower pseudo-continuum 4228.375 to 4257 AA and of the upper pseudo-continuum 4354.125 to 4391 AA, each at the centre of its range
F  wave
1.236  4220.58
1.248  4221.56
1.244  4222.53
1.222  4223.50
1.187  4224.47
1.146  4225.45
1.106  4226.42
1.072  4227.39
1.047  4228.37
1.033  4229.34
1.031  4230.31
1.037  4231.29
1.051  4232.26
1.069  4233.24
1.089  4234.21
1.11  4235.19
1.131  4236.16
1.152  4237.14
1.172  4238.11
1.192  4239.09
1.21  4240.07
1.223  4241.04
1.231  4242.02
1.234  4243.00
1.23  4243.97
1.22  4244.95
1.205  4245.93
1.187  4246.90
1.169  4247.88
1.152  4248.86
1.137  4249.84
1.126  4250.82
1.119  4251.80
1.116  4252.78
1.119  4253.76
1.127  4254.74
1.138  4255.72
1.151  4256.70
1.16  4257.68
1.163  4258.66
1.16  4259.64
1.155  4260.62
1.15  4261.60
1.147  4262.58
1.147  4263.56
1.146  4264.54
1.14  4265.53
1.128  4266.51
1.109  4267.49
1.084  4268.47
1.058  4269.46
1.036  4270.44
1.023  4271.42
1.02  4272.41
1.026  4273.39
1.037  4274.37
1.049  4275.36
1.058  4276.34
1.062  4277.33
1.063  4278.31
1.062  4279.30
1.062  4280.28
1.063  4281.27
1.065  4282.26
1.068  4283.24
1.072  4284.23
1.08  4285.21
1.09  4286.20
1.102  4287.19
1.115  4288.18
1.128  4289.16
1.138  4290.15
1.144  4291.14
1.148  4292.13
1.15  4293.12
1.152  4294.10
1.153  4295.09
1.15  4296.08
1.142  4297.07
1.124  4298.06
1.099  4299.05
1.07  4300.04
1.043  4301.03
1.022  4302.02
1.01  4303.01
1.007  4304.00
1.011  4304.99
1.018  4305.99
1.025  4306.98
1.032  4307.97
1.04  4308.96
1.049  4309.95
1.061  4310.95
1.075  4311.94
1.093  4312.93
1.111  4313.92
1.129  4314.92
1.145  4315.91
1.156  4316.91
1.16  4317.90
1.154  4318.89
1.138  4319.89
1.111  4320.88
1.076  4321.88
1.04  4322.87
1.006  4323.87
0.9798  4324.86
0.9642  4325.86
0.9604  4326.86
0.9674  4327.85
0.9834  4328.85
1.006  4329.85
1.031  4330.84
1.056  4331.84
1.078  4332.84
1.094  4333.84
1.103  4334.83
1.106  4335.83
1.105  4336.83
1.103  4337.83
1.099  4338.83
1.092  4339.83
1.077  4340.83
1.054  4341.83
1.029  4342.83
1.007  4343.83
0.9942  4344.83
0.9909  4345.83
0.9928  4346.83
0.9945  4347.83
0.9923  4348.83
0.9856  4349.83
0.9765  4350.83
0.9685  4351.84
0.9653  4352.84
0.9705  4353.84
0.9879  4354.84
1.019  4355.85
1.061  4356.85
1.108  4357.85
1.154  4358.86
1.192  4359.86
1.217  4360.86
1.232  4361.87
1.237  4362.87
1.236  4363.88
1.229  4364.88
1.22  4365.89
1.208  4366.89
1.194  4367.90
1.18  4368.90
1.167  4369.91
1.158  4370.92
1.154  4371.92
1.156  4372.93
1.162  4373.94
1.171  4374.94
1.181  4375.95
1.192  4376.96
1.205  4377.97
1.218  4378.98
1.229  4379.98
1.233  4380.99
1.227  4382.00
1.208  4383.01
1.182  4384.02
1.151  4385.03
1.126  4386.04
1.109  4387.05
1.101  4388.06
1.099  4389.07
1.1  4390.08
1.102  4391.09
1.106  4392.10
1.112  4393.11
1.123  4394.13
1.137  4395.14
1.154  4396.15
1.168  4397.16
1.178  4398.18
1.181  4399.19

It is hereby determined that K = 4.7 AA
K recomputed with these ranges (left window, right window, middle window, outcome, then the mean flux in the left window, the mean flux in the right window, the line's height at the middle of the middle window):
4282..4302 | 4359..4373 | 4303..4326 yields 1.38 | 1.11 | 1.2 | 1.14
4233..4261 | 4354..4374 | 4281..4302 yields 0.96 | 1.16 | 1.16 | 1.16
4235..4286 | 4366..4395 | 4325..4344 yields 1.66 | 1.12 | 1.16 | 1.15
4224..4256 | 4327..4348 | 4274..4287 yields 0.41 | 1.14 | 1.05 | 1.1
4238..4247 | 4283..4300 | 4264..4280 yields 1.22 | 1.21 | 1.12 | 1.16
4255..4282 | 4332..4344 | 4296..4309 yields 0.41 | 1.1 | 1.08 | 1.09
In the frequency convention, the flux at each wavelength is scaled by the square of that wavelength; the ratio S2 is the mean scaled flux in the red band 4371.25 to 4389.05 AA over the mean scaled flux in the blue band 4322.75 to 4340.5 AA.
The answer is 1.15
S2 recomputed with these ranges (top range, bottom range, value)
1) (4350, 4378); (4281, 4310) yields 1.08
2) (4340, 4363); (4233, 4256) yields 0.95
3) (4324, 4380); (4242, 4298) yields 1.01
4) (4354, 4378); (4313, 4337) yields 1.11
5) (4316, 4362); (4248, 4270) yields 0.97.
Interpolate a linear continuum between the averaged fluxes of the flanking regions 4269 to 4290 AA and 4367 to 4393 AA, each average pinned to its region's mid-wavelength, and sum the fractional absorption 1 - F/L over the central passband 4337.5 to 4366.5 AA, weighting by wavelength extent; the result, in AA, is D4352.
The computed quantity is 1.6 AA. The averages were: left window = 1.07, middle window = 1.08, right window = 1.16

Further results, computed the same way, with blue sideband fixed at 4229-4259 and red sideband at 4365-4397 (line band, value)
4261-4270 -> 0.2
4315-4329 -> 1.1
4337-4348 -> 1.1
